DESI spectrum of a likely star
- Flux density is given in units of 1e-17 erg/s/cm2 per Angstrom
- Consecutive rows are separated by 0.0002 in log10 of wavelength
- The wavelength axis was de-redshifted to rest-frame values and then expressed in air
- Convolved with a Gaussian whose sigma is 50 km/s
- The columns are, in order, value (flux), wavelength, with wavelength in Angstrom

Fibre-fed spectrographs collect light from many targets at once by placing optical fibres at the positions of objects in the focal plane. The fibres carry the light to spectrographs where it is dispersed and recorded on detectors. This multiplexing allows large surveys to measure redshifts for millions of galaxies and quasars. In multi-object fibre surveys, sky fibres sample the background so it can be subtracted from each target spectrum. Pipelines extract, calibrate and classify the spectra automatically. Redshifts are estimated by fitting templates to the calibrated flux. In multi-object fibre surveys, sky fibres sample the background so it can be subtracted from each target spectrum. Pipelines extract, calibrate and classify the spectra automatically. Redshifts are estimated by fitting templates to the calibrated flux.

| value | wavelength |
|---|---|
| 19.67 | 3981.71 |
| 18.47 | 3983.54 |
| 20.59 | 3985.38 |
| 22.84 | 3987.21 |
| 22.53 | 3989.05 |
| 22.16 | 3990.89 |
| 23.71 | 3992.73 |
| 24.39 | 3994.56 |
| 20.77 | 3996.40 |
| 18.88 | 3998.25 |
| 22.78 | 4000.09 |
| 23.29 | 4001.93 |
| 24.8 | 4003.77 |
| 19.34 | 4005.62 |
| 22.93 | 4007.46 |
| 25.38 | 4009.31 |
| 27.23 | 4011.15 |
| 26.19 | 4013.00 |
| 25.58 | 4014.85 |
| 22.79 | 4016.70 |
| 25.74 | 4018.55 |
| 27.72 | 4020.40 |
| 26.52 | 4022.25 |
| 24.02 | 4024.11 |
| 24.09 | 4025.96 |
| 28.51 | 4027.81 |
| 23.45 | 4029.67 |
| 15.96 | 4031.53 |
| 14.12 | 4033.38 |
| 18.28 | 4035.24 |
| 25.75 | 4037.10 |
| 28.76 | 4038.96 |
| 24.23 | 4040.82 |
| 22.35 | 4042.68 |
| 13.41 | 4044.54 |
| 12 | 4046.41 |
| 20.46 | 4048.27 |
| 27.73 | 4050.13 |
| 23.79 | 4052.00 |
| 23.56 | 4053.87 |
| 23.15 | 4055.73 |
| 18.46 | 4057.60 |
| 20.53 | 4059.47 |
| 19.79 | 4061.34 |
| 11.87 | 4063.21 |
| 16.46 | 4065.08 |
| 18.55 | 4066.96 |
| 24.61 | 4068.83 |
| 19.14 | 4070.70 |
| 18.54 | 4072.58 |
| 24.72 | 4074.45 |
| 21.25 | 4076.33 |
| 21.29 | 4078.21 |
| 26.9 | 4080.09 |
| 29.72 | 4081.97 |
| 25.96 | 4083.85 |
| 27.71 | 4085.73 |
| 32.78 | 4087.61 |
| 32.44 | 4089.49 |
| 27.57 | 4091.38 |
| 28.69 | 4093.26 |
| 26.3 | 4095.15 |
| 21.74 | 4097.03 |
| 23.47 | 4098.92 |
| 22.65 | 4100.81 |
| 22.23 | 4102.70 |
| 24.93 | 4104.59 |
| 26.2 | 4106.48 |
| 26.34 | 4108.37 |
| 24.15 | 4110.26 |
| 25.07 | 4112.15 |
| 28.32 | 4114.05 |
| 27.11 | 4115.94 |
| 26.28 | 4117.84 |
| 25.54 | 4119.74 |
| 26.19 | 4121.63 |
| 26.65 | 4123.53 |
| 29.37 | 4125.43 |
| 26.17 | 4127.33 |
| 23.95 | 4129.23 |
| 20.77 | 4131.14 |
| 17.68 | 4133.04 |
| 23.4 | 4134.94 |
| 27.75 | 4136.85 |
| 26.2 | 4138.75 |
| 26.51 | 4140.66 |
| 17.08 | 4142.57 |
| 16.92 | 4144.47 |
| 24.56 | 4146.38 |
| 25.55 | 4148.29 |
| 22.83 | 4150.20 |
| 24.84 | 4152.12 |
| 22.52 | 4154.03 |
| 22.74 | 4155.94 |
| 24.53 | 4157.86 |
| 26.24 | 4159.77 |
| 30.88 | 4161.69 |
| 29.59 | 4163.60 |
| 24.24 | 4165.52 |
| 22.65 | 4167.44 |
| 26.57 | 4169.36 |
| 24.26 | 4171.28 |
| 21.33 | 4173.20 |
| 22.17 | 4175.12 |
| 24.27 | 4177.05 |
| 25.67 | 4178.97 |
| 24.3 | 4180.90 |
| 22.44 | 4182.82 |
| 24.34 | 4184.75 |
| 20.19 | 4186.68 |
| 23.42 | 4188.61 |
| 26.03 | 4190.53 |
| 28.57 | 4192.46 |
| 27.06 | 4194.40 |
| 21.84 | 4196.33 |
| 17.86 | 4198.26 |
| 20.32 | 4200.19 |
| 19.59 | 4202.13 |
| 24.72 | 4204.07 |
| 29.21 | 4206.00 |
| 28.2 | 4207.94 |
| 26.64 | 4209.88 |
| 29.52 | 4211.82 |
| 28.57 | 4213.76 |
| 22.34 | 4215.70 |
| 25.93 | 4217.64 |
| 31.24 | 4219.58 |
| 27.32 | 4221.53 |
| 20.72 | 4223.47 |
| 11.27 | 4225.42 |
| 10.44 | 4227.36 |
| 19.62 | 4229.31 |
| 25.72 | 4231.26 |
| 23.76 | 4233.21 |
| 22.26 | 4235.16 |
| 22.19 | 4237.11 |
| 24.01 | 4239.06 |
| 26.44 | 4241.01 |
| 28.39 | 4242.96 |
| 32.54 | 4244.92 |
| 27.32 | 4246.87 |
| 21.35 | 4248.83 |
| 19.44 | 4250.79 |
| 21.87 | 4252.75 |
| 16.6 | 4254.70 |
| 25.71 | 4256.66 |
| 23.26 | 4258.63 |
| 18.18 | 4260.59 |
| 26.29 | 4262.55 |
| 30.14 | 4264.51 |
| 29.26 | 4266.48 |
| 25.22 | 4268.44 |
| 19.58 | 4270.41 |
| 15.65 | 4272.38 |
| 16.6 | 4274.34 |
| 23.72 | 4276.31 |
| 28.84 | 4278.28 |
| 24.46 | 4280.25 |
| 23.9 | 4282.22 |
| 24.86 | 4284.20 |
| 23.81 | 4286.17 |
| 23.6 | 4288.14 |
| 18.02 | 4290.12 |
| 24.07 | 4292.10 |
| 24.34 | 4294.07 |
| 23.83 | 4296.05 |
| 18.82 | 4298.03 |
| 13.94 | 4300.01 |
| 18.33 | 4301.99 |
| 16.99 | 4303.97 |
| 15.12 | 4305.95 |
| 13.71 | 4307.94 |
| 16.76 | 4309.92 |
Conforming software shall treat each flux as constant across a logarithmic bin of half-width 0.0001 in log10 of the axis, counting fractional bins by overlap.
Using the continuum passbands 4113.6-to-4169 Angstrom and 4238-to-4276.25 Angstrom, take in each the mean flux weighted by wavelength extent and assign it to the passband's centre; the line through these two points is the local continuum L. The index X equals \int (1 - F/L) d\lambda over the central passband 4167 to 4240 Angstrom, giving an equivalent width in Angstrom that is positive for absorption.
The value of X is 1.5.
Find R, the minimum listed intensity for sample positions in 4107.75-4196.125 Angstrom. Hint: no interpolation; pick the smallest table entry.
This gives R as 16.92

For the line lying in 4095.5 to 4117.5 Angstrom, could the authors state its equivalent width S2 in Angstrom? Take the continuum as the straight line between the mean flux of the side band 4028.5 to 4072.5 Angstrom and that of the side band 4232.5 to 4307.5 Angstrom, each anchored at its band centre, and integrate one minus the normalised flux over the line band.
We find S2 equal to -4.2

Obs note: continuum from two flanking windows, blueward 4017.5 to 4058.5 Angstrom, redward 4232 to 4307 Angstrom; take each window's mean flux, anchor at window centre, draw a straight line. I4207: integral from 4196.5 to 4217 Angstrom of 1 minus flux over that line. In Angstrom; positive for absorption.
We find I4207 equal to -1.8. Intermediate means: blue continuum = 22.4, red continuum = 22.7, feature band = 24.6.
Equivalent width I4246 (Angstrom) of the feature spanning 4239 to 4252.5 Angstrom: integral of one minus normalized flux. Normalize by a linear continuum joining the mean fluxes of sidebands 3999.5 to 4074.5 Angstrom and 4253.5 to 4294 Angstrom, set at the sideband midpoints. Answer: -1.5 Angstrom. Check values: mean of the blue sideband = 22.1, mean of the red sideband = 23.1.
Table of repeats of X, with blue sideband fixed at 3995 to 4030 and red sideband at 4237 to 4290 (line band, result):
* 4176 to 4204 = 0.7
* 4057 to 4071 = 3.2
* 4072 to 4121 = -3.4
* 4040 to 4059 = 2.6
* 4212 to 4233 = 1.1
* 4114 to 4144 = -0.9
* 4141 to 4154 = 1.0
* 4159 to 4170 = -1.3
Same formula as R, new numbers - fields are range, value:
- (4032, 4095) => 11.87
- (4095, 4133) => 20.77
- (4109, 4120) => 24.15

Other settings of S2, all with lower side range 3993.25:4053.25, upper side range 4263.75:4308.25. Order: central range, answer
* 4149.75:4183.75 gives -3.6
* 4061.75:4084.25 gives 1.2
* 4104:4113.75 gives -1.3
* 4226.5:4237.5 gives 0.6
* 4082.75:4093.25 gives -3.1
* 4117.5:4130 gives -2.2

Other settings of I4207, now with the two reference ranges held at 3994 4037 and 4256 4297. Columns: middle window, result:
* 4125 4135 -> 0.0 Angstrom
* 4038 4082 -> 4.0 Angstrom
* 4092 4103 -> -0.5 Angstrom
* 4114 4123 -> -1.2 Angstrom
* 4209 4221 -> -2.0 Angstrom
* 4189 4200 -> -0.3 Angstrom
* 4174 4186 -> -0.2 Angstrom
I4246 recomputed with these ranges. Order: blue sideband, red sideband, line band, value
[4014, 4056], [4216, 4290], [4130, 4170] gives -1.8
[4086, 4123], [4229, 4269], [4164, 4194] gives 1.3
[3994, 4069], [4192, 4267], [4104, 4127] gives -3.5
